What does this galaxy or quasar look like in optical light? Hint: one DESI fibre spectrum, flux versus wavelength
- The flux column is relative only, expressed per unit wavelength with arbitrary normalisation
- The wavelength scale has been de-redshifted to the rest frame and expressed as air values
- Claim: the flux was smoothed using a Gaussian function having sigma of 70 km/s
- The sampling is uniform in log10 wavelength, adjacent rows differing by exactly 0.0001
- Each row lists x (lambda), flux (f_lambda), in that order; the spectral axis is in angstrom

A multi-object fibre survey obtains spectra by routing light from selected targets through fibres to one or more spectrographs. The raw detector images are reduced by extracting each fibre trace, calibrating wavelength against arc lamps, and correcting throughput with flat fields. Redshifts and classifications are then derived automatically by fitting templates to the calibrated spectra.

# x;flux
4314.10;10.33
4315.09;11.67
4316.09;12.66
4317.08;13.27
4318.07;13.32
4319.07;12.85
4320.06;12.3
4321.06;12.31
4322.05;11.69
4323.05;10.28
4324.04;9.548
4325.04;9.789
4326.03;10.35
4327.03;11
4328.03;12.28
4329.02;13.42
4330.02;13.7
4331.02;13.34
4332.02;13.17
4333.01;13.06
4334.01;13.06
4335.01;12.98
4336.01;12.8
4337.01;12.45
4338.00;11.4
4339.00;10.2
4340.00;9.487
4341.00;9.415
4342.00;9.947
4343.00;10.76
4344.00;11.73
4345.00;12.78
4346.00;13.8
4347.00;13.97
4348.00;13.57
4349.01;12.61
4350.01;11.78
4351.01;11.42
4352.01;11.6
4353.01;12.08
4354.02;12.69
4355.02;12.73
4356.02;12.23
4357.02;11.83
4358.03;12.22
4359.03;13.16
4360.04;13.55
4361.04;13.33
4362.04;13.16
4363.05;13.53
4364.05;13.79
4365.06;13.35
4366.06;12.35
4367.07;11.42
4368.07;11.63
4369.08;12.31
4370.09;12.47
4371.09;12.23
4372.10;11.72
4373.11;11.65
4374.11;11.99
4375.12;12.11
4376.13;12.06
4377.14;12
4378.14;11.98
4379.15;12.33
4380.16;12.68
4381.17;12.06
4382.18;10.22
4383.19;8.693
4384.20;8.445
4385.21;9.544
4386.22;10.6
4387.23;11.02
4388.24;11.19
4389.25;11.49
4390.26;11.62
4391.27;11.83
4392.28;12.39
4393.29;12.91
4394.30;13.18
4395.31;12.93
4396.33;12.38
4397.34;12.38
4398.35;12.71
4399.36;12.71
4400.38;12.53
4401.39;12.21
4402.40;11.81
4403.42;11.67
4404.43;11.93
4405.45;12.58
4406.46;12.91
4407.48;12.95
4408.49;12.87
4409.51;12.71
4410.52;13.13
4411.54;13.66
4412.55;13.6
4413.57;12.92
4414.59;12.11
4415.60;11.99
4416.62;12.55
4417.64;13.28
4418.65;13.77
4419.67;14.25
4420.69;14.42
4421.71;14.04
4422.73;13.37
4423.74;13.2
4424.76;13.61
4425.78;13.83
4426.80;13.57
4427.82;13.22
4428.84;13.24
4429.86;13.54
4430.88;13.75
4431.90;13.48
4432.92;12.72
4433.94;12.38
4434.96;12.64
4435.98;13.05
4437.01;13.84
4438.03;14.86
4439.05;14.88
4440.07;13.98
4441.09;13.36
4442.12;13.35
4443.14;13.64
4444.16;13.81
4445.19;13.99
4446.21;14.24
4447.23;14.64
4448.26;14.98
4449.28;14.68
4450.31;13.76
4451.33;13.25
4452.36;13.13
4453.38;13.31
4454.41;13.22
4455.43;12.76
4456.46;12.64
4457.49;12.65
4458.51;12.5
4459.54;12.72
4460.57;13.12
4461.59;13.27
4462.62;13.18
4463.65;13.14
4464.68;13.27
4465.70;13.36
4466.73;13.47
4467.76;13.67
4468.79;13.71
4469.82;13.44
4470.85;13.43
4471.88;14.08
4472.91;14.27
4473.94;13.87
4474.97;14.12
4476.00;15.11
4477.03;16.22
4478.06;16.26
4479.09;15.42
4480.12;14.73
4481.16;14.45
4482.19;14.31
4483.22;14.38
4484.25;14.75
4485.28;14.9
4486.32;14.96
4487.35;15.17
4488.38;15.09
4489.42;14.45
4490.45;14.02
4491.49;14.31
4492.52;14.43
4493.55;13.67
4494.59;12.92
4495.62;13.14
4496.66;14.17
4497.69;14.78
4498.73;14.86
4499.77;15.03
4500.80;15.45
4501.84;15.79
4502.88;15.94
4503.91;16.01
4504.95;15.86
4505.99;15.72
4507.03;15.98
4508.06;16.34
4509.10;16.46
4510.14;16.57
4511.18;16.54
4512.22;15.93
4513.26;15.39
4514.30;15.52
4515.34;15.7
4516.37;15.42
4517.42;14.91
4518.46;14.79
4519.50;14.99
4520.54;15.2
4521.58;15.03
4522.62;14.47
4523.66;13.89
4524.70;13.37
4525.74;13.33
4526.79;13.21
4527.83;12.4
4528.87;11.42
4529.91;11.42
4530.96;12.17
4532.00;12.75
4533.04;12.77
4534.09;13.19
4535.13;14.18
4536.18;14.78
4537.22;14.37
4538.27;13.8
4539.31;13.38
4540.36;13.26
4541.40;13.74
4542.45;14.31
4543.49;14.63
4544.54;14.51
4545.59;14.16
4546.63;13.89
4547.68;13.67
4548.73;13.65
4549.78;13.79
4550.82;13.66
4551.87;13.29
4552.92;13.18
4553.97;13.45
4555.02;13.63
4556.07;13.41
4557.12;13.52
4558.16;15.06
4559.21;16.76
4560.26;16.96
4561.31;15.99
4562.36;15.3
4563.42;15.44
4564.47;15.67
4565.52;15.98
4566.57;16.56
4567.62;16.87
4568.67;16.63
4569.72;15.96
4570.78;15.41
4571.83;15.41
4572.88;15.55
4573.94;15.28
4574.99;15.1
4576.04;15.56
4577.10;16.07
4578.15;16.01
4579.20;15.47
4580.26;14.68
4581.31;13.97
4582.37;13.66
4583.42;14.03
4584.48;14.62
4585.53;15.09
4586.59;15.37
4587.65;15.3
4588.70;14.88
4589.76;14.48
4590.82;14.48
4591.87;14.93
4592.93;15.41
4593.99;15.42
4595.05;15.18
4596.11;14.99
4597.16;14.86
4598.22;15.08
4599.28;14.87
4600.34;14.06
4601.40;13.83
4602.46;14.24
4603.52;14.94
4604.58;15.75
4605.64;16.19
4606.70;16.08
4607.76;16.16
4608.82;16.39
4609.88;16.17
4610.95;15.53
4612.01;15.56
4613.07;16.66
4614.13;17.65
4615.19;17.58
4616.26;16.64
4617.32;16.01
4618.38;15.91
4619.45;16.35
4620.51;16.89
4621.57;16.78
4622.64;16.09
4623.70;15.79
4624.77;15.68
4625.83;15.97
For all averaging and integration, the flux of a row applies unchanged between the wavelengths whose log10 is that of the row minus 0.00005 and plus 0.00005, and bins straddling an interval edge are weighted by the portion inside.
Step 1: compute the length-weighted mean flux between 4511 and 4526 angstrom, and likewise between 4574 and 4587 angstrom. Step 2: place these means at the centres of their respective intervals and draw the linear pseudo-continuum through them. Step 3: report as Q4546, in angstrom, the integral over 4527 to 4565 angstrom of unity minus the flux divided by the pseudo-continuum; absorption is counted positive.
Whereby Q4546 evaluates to 2.65 angstrom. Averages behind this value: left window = 15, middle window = 13.9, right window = 15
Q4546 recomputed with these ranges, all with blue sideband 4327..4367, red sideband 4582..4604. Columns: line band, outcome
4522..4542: 1.3 angstrom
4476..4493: -1.4 angstrom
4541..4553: 0.3 angstrom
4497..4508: -1.3 angstrom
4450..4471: 0.5 angstrom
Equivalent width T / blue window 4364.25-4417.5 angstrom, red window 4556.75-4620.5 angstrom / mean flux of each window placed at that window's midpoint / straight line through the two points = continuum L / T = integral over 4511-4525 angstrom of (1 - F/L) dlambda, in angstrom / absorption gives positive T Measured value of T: -0.78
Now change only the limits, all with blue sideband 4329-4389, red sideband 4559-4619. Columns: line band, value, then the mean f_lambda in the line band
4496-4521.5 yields -2.2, 15.5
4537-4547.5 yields 0.6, 14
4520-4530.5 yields 0.8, 13.4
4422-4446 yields -0.7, 13.6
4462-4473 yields 0.1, 13.5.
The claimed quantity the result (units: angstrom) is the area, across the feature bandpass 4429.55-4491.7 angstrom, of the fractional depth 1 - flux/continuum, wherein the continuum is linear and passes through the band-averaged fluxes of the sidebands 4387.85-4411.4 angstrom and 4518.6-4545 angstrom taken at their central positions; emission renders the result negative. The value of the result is -4.4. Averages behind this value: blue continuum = 12.4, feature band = 13.9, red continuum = 13.6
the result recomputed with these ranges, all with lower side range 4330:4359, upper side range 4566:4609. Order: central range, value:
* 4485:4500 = -0.37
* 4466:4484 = -0.77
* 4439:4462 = -0.07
